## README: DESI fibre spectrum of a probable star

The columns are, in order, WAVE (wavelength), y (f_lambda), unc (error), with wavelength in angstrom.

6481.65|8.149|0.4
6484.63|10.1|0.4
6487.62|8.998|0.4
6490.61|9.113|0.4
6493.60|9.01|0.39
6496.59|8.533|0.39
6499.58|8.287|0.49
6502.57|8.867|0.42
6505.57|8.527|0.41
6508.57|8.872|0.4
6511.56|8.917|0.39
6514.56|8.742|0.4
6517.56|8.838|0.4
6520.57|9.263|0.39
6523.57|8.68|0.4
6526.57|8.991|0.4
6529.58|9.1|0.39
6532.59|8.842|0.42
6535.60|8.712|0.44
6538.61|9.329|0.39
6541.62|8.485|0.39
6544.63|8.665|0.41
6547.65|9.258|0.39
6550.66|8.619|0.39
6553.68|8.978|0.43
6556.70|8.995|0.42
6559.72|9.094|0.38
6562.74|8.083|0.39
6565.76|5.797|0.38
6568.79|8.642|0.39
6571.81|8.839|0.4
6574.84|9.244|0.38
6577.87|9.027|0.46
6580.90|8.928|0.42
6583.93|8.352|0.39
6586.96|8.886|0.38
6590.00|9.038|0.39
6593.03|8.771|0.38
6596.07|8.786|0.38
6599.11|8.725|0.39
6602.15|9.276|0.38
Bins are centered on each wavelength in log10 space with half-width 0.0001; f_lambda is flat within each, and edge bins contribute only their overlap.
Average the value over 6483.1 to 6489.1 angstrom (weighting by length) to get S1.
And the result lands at 9.54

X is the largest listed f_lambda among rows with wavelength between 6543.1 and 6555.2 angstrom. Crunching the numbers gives 9.258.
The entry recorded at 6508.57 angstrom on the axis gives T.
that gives 8.872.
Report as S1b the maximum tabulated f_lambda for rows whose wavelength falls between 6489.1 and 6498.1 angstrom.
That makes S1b 9.113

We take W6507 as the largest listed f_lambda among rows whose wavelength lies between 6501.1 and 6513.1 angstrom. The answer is 8.917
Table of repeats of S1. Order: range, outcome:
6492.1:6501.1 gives 8.62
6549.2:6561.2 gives 8.92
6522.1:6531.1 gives 8.92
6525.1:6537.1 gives 8.91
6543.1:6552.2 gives 8.85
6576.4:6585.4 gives 8.77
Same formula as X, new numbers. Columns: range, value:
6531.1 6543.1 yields 9.329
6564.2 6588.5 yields 9.244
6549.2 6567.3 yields 9.094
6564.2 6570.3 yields 8.642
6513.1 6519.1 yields 8.838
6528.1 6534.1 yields 9.1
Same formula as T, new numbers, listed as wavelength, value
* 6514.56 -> 8.742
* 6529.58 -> 9.1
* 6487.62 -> 8.998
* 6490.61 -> 9.113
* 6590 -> 9.038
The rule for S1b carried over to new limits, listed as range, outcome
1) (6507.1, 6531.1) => 9.263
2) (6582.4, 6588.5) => 8.886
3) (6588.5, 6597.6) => 9.038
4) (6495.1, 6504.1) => 8.867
